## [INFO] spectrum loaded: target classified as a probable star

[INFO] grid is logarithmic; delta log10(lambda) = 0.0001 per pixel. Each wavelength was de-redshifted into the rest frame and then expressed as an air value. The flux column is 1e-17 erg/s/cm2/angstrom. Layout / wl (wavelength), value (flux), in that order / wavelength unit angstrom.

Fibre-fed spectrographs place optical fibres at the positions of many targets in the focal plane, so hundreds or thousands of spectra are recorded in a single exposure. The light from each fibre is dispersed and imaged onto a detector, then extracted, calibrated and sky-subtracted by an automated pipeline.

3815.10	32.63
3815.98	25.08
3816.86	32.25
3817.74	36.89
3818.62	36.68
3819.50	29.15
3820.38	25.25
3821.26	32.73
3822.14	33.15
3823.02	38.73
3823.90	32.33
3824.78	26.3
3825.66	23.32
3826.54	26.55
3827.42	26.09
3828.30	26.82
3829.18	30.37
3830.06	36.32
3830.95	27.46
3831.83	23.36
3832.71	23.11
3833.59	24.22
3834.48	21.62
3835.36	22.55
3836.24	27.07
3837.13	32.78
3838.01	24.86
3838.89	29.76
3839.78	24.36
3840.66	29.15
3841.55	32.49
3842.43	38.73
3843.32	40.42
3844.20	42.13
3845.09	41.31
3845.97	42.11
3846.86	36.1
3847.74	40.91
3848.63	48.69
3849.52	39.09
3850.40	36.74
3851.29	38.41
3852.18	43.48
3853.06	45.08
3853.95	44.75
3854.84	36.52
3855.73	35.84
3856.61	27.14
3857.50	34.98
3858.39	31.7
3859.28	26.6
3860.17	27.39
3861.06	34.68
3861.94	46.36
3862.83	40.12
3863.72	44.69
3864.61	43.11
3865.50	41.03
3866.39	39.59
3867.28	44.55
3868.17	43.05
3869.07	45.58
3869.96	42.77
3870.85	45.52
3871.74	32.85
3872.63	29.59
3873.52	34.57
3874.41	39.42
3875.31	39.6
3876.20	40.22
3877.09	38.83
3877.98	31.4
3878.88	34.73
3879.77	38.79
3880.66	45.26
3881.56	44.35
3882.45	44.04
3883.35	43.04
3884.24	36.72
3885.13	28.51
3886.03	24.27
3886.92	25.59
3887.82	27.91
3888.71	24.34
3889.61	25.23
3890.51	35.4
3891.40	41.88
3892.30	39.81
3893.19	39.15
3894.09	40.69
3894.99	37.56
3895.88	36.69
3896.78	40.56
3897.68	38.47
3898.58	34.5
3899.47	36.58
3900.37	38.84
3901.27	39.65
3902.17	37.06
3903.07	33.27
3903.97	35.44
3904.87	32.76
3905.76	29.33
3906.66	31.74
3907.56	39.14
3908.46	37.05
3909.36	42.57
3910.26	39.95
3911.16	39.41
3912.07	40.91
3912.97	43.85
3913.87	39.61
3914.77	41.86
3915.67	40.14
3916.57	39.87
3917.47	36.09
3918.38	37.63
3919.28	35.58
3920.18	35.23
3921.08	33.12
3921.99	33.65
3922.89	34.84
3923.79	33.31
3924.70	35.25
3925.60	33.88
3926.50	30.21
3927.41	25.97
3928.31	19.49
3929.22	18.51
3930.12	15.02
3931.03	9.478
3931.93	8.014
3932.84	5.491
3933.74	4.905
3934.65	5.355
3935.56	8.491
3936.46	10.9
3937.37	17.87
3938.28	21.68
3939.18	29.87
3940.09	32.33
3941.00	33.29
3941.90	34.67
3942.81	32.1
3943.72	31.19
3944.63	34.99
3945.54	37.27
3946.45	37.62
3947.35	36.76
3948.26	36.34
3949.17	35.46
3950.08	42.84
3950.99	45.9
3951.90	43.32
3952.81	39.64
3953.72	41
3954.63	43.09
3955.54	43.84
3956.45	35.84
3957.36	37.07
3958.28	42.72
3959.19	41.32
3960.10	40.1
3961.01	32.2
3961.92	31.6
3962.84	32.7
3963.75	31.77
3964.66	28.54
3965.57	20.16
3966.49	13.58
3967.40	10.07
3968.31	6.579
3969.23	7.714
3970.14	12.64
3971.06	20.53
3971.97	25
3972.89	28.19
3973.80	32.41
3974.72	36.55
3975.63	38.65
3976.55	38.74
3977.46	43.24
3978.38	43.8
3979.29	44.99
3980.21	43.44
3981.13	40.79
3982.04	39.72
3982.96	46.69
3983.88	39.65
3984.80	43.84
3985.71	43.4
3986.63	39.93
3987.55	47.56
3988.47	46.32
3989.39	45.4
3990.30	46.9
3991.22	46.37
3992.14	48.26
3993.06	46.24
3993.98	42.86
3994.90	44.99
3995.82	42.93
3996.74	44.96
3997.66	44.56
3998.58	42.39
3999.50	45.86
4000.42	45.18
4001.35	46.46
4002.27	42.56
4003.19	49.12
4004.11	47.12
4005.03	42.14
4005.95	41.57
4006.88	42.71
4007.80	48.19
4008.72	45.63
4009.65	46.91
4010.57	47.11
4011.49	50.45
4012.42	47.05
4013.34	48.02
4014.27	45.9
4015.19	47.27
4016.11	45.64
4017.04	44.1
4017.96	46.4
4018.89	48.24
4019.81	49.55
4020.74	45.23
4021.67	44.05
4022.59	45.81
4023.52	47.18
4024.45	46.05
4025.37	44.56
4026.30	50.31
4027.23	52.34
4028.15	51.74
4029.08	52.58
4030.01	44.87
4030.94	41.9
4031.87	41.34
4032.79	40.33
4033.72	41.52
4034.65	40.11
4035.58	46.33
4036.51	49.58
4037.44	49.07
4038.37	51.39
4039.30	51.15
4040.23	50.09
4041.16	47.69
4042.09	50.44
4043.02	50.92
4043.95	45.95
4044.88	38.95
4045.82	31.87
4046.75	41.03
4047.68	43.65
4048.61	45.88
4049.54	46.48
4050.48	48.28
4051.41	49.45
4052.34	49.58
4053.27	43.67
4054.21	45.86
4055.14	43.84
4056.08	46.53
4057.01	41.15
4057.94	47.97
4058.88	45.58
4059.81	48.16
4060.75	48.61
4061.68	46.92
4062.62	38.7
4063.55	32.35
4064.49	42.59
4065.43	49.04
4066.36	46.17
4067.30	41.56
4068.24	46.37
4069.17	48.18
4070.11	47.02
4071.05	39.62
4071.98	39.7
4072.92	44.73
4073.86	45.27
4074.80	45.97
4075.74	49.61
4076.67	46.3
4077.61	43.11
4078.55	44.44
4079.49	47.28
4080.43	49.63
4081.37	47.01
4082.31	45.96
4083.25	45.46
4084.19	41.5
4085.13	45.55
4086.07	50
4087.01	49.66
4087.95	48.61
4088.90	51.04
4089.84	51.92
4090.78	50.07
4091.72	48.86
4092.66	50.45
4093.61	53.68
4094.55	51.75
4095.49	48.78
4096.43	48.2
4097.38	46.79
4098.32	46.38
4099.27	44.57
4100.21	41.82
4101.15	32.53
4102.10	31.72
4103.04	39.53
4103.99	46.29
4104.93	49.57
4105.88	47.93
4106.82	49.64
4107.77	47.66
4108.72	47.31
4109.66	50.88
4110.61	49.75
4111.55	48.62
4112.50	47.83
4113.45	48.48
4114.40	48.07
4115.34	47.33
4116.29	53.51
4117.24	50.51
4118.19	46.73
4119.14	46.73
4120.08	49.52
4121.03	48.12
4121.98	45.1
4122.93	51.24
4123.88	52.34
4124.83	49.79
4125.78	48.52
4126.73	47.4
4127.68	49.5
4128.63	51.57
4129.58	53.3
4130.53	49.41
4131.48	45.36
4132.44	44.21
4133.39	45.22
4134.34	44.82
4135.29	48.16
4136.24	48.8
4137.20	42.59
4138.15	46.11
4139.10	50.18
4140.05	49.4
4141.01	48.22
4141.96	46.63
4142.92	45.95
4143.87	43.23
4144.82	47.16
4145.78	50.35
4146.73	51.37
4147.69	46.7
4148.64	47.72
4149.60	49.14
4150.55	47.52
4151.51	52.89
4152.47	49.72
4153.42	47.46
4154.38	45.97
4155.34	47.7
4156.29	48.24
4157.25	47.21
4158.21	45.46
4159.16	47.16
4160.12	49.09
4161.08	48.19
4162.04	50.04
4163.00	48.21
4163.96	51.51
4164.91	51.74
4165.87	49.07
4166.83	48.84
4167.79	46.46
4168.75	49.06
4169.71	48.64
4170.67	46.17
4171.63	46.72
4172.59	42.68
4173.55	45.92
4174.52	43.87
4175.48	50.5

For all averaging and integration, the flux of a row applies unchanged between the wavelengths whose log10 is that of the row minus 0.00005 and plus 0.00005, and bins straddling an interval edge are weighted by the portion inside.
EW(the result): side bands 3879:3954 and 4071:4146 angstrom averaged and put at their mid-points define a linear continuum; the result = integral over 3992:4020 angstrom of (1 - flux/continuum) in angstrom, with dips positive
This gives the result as -4.40 angstrom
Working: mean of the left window 32.8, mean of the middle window 45.8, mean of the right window 47.2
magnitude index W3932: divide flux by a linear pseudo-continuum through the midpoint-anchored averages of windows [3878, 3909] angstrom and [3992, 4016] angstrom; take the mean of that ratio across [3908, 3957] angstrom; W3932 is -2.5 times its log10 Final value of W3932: 0.24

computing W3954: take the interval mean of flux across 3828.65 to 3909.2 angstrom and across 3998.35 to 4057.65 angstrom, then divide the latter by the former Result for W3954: 1.28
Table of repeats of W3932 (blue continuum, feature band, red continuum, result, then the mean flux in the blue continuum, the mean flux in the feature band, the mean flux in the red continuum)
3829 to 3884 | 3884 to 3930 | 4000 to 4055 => 0.13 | 36.4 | 34.7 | 46.2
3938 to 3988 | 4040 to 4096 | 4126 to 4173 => -0.10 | 34.5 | 46.1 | 47.9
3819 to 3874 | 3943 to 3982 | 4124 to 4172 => 0.18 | 34.5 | 33.6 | 48.1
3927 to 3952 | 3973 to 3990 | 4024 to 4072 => -0.25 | 25.3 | 41.7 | 45.5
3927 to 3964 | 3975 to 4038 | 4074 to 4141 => -0.24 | 29.5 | 45.2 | 47.5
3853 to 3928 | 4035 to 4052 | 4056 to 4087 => -0.06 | 36.8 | 46.5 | 45.2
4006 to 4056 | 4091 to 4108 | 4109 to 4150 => 0.04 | 46.3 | 45.9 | 48.3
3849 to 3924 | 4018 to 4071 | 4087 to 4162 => -0.04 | 37.3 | 45.8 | 47.8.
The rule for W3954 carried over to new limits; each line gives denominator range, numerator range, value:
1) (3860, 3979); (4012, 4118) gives 1.39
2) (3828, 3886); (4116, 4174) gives 1.33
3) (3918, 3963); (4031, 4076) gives 1.48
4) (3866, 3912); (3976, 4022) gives 1.22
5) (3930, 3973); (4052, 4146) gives 1.70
